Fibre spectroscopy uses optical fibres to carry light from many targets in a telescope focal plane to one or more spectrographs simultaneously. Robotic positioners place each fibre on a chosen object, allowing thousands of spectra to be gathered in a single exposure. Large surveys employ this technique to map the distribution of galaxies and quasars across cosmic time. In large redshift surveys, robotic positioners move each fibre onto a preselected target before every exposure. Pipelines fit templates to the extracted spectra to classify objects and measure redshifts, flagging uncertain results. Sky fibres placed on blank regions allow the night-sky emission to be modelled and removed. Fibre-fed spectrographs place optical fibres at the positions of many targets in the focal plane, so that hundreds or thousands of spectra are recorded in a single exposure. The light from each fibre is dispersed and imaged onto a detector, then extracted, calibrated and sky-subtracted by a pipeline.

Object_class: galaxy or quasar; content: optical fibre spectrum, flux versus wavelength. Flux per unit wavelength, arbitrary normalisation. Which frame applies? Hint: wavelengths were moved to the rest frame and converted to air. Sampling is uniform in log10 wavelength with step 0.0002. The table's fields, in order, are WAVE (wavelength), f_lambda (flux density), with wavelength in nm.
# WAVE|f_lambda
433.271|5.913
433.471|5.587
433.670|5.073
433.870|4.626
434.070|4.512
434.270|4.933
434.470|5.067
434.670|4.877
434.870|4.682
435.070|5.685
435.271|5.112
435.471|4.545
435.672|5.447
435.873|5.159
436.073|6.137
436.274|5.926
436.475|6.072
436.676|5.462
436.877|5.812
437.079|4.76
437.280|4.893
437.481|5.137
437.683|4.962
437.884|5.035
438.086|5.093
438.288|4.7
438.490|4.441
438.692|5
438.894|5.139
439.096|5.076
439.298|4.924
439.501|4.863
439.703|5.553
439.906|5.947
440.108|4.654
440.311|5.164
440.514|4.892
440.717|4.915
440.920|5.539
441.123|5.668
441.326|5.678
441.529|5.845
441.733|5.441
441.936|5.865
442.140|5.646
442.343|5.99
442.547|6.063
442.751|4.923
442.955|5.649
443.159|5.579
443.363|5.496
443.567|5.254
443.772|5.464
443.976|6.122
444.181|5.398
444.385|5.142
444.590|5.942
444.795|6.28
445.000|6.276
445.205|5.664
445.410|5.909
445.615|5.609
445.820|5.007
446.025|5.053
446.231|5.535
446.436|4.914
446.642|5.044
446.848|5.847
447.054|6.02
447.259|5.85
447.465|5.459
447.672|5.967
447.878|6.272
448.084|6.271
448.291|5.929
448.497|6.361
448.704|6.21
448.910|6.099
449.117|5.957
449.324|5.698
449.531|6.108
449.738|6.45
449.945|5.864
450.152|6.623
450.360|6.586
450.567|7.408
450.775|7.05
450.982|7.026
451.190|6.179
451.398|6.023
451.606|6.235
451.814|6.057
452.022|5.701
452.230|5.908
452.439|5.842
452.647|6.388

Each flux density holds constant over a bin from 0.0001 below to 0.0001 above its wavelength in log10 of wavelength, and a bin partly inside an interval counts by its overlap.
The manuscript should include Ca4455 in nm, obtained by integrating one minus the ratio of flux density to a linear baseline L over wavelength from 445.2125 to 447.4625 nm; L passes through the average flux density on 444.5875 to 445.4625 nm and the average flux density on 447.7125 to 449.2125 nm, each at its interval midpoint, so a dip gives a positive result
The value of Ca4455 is 0.218 nm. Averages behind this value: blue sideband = 6.03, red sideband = 6.15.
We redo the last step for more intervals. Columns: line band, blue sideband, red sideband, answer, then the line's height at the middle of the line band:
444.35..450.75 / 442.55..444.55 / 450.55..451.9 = 0.10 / 6.03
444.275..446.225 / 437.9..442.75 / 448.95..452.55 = 0.04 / 5.76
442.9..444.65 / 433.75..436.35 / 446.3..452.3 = 0.05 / 5.73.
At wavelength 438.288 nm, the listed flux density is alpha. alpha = 4.7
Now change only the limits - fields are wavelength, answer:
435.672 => 5.447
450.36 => 6.586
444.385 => 5.142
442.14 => 5.646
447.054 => 6.02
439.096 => 5.076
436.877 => 5.812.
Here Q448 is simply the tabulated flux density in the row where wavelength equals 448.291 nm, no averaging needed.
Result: 5.929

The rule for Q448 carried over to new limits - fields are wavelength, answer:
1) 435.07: 5.685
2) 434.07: 4.512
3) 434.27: 4.933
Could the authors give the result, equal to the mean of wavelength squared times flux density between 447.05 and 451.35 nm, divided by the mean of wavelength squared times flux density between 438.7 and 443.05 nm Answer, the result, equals 1.21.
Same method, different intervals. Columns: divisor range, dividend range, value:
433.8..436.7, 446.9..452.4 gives 1.27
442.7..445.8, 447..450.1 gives 1.09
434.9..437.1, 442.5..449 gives 1.09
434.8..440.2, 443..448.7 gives 1.14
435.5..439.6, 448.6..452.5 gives 1.28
